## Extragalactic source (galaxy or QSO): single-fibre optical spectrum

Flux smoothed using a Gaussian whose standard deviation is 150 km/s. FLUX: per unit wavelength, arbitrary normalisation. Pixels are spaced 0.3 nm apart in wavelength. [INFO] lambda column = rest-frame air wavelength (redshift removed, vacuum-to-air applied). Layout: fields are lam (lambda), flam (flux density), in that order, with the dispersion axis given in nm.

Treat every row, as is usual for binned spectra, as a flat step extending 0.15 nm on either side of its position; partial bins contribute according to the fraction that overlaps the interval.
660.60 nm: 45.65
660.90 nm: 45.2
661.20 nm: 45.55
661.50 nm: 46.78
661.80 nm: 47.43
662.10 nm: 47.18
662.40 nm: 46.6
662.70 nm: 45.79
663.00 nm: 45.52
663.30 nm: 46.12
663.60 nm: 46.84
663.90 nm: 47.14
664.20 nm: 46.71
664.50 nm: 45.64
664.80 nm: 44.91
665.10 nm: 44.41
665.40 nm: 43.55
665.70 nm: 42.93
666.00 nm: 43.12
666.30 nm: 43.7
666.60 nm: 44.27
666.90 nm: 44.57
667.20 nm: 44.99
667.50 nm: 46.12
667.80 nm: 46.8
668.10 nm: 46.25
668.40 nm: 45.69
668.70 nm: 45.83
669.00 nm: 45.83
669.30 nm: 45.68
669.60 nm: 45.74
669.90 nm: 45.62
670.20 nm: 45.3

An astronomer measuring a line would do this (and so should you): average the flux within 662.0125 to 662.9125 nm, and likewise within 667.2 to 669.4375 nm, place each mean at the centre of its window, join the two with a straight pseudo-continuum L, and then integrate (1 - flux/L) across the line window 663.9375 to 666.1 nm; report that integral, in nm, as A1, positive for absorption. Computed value 0.07 nm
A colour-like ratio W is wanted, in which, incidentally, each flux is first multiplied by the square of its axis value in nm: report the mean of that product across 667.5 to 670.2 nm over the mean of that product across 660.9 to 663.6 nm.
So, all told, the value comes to 1.0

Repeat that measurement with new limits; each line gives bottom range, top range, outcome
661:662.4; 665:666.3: 0.94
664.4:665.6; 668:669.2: 1.04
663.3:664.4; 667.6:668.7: 1.00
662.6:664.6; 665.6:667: 0.95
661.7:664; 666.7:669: 1.00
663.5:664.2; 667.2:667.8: 0.99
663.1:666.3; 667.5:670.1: 1.03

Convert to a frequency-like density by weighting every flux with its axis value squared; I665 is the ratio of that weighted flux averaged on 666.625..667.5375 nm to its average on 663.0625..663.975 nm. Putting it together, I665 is 0.98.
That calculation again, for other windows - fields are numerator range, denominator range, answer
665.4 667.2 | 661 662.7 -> 0.95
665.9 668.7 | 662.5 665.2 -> 0.99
